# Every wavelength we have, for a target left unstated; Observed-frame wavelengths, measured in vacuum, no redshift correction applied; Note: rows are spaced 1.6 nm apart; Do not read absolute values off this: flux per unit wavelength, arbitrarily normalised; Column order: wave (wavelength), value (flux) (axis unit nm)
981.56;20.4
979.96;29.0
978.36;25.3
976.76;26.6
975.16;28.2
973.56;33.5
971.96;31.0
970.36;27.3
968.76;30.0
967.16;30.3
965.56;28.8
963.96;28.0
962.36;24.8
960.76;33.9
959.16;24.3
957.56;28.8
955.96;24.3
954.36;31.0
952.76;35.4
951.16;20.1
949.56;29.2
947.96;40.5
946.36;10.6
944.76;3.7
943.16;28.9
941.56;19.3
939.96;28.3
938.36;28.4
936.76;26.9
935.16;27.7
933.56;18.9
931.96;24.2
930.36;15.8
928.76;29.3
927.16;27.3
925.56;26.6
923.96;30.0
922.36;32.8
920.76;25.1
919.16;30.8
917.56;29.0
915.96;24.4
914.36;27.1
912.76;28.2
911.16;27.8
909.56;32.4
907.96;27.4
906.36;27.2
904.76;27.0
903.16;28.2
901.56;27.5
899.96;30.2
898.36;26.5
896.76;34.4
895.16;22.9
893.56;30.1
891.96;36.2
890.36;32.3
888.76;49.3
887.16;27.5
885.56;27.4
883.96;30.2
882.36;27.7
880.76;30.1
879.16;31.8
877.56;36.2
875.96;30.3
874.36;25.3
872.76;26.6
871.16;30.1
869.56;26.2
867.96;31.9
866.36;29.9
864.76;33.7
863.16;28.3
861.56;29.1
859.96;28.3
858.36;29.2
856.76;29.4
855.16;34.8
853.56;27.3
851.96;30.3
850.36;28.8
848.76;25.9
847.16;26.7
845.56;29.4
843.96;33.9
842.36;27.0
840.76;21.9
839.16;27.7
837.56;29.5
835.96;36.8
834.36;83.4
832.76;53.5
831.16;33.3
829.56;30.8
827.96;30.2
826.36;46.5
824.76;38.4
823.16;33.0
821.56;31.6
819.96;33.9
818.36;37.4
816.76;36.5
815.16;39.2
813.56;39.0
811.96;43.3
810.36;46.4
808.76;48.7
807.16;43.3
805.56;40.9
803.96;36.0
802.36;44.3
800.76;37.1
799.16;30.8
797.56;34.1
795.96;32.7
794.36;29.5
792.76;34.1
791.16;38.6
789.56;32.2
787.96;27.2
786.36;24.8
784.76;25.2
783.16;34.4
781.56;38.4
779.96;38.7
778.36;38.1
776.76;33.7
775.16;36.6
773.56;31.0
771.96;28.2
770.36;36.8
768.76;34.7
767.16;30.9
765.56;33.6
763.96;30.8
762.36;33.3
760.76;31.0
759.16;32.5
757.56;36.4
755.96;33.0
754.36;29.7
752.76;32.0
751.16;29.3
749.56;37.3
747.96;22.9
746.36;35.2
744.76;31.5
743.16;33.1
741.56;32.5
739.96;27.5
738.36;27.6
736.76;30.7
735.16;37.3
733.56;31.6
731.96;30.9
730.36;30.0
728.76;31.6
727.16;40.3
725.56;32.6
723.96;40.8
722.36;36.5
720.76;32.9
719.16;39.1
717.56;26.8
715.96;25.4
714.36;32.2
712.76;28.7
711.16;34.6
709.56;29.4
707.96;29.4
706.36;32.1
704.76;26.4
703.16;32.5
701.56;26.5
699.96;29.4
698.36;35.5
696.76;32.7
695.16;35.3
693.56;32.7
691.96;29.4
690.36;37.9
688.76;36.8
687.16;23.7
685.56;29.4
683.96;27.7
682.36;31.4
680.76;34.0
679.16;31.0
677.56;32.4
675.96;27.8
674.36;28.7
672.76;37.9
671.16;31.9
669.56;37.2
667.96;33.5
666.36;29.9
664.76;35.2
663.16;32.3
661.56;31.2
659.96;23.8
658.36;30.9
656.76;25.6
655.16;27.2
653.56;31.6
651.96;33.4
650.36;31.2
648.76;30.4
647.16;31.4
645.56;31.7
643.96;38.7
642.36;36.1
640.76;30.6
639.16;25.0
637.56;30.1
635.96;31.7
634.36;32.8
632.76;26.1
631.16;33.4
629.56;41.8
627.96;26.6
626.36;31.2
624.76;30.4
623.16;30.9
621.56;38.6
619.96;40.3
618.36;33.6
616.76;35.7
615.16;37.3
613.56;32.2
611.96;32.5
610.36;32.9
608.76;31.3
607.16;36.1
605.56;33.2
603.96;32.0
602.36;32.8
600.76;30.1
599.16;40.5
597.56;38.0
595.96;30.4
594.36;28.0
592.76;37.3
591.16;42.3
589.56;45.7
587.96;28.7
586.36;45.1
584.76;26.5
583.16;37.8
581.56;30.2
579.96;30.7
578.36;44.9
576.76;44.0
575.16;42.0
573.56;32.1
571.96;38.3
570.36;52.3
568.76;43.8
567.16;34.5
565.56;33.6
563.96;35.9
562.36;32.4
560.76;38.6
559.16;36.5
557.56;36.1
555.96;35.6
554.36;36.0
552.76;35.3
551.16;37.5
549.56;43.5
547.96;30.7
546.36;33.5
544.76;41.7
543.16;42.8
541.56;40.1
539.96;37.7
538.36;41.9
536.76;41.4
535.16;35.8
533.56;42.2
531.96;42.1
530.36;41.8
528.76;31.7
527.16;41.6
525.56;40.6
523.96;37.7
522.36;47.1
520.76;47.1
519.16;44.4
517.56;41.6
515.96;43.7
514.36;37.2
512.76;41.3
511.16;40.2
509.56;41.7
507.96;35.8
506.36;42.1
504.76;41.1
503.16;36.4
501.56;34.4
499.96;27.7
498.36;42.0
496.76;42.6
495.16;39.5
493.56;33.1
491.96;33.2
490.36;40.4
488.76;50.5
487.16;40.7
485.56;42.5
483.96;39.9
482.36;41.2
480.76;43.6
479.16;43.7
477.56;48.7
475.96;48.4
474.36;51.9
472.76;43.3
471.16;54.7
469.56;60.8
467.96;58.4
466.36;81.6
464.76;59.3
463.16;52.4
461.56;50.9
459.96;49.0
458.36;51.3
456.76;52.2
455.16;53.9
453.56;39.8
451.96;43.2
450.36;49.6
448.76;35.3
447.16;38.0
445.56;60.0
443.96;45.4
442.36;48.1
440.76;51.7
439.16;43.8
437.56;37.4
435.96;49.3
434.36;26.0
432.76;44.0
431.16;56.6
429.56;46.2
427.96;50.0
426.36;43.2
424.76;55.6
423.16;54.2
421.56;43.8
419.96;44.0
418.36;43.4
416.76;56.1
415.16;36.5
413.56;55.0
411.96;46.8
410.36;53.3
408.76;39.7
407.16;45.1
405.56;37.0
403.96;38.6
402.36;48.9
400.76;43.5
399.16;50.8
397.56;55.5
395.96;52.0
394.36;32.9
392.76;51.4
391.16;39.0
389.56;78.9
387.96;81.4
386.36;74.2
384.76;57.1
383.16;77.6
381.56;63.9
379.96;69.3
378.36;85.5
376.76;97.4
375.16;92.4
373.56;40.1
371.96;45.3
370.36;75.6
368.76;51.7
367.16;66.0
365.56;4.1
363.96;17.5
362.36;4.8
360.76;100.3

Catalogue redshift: 0.67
